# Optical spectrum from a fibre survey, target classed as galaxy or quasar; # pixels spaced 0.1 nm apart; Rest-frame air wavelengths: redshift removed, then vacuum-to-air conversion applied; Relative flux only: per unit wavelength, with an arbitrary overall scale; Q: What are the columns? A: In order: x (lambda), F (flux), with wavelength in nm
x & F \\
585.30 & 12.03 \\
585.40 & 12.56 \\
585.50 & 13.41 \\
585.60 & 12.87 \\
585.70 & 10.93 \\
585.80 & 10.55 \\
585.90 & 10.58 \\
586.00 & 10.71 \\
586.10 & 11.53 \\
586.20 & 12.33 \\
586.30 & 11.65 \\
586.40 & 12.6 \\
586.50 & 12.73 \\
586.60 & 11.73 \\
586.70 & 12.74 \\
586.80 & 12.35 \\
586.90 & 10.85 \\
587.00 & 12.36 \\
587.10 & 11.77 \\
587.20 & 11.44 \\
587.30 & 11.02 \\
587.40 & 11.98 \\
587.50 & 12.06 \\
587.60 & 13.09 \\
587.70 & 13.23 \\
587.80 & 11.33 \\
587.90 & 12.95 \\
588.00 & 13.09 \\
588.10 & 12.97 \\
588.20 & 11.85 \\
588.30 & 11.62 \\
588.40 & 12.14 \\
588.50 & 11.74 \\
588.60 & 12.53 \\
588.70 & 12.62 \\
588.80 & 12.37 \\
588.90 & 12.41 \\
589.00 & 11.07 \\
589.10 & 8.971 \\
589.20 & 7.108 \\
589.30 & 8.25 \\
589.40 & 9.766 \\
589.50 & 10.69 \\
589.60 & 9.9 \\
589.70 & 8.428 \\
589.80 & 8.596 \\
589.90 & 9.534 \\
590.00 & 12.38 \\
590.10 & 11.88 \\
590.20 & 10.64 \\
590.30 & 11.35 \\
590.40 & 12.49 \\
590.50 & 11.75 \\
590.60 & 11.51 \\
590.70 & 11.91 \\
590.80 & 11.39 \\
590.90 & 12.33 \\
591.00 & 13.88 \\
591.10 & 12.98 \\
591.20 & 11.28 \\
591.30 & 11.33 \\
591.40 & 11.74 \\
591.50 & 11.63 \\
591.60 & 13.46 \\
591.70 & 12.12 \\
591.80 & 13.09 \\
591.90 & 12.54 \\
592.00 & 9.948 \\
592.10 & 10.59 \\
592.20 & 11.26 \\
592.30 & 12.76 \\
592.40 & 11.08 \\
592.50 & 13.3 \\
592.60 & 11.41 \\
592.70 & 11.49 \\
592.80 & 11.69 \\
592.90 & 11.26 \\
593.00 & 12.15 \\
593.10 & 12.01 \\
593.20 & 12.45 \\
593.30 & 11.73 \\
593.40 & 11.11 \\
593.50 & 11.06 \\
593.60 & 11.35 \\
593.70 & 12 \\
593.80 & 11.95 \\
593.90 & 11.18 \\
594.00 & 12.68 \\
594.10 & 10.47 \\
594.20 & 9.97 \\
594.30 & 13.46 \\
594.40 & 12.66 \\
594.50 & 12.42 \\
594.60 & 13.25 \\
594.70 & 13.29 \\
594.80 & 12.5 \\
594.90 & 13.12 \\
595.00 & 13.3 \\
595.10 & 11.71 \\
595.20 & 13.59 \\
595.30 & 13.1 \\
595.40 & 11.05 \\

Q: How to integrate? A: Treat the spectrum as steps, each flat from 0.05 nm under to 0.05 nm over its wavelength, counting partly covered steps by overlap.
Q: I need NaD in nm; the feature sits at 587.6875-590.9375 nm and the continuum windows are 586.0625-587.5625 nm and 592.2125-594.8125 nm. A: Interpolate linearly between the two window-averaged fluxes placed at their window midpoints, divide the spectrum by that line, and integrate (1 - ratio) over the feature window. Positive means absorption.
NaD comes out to 0.201 nm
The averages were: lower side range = 12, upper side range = 11.9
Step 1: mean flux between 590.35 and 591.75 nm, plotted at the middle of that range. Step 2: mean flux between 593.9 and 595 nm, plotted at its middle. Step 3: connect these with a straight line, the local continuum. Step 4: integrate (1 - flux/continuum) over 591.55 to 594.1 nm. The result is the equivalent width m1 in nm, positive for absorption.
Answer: 0.09 nm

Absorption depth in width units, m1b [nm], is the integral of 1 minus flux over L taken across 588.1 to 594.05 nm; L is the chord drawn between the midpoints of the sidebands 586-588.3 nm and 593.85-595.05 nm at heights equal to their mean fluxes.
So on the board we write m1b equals 0.38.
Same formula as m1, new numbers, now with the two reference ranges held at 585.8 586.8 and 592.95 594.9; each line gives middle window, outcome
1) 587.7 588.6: -0.03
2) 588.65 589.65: 0.13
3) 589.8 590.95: 0.05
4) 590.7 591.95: -0.04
